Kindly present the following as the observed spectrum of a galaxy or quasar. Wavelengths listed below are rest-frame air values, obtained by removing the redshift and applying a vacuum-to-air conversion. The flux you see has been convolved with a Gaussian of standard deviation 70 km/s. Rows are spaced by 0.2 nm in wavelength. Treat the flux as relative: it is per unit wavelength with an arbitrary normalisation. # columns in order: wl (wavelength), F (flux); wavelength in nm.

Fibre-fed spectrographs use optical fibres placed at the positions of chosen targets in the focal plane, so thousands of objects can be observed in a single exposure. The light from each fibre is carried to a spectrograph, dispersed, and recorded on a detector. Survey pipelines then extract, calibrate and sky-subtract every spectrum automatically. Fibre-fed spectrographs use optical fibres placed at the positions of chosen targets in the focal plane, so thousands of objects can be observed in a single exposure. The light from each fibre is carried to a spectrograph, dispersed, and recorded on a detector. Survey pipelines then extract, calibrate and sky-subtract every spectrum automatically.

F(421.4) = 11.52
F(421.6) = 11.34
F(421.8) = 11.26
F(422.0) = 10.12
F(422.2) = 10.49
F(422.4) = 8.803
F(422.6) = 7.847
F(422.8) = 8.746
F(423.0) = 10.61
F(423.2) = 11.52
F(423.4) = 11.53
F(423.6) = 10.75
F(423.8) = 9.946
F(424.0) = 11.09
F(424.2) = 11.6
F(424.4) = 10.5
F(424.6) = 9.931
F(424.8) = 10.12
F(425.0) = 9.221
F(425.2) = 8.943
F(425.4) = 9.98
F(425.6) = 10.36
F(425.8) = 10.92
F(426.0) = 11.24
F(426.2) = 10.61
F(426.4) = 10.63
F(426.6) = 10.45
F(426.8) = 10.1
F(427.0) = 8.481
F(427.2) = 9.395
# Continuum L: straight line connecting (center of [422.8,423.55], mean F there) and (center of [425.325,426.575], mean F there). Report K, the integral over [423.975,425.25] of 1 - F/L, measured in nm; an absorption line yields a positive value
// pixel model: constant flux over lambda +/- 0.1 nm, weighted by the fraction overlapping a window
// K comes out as 0.06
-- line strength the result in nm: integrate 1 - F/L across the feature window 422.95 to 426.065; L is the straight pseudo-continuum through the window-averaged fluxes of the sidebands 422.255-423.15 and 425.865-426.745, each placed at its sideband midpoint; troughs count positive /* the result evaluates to -0.18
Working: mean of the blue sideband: 9.22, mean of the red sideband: 10.7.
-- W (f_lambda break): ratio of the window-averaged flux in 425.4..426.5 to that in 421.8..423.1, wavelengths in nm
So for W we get 1.12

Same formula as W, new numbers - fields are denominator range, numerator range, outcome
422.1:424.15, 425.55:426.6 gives 1.06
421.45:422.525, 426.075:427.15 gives 0.97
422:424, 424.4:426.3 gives 1.01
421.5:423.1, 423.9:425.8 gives 1.03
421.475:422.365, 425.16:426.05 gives 0.97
